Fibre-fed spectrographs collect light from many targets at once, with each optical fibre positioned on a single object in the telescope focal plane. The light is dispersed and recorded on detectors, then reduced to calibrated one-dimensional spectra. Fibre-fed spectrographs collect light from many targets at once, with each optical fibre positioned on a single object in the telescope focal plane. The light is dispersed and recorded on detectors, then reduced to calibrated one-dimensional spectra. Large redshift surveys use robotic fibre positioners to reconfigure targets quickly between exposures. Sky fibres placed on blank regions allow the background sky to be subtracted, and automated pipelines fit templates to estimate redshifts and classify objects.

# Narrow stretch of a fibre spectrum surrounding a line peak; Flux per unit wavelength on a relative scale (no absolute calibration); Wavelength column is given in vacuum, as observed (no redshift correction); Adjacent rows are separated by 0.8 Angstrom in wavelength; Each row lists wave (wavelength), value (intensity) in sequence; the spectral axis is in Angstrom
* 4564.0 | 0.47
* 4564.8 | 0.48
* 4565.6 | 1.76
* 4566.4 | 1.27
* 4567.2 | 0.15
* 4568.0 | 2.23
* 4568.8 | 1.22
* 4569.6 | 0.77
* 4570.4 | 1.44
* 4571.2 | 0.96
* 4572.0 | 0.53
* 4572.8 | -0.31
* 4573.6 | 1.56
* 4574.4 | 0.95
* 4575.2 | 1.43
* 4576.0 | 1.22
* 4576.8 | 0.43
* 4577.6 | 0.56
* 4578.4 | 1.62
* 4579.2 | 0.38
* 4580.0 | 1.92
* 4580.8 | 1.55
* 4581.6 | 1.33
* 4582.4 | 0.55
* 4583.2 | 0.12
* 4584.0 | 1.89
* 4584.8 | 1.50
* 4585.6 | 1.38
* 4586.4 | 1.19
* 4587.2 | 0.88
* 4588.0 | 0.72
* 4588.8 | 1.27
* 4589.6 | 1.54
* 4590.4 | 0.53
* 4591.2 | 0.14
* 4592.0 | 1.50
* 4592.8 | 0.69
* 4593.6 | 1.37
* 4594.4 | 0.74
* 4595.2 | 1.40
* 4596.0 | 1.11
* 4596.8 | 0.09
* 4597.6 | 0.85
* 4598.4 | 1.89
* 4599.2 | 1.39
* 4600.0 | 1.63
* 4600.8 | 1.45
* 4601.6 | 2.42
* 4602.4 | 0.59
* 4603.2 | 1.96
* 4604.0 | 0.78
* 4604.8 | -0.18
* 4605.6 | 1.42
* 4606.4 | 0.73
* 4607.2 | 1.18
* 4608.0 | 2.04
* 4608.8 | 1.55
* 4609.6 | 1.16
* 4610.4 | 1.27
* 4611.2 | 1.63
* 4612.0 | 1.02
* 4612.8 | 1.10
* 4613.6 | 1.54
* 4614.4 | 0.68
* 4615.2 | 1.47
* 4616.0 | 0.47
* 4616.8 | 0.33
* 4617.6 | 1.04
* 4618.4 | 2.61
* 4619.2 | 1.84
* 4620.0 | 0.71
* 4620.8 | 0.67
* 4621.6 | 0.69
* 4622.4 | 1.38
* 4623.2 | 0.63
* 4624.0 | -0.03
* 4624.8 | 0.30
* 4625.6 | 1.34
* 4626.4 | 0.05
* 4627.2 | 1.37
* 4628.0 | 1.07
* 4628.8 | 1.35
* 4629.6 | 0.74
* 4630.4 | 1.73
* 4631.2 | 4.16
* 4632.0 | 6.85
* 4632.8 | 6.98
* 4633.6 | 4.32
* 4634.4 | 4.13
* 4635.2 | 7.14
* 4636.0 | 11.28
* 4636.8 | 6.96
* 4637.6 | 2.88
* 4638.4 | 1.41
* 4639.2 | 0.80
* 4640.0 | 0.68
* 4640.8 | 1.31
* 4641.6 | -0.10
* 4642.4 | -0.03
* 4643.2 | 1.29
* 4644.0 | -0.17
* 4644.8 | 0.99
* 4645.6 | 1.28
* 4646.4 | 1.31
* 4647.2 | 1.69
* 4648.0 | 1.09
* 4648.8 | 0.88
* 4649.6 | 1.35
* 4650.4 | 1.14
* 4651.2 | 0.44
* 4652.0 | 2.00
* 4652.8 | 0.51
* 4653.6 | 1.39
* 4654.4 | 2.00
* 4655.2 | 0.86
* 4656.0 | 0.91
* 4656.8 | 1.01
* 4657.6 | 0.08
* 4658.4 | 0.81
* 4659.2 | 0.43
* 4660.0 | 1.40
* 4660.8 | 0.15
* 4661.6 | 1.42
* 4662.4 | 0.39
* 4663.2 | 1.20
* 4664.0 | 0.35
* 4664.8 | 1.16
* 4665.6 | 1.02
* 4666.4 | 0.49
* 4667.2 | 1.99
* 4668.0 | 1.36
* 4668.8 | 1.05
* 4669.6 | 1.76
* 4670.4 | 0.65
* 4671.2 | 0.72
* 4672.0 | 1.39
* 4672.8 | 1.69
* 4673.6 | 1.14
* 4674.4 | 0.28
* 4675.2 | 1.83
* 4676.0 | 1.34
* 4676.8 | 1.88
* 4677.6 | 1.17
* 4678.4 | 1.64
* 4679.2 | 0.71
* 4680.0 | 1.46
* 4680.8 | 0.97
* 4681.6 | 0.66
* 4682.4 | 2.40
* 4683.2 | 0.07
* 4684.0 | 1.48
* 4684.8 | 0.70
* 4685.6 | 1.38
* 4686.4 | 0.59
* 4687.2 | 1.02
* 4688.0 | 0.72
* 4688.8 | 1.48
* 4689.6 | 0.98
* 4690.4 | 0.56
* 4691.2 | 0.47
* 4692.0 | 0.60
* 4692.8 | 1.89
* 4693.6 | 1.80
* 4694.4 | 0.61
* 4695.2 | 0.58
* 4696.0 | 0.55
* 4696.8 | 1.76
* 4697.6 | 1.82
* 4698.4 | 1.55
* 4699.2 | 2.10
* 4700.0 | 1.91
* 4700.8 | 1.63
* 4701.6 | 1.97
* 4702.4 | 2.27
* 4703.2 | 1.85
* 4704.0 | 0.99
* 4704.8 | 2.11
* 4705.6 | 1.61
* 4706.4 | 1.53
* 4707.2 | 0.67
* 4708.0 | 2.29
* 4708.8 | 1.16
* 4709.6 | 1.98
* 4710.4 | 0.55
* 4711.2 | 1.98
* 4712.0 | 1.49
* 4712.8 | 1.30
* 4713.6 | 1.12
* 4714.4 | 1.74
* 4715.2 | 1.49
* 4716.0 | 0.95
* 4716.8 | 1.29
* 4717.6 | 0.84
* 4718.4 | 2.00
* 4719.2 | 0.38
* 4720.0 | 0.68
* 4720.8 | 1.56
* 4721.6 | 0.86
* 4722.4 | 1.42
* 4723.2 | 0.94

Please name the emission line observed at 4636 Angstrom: [O II]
